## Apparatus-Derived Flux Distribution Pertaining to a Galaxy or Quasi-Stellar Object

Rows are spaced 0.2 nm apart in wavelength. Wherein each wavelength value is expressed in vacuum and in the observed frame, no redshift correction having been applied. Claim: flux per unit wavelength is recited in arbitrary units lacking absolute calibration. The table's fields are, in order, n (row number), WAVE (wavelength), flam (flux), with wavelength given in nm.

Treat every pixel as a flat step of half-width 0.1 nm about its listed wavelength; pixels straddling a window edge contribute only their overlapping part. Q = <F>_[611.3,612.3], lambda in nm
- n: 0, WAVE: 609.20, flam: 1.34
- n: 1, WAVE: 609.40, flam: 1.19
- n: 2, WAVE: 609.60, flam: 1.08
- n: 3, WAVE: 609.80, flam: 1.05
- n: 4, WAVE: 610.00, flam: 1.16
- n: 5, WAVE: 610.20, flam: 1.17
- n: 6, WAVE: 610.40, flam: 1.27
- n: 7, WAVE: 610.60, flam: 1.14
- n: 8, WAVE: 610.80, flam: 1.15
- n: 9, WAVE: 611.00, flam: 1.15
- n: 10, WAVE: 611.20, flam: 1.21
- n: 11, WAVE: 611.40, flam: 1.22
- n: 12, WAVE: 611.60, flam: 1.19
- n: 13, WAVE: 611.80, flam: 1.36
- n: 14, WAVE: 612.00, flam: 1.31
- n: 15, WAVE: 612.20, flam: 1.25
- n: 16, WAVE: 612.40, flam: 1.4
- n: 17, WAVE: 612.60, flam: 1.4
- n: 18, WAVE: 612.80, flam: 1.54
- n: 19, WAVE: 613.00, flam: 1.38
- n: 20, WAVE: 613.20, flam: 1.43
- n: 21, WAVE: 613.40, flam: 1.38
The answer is 1.27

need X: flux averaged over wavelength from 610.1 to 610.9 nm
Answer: 1.18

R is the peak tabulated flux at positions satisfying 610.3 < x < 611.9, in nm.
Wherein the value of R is 1.36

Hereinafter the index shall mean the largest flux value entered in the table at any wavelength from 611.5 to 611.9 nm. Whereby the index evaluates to 1.36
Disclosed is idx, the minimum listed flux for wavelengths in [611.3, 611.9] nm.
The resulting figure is 1.19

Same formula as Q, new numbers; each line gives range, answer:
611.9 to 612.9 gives 1.38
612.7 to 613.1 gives 1.46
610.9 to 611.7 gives 1.19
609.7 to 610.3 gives 1.13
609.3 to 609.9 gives 1.11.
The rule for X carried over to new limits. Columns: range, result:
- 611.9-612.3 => 1.28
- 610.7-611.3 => 1.17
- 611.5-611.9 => 1.27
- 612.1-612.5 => 1.32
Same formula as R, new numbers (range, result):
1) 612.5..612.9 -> 1.54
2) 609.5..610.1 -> 1.16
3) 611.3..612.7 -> 1.4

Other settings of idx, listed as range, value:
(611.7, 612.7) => 1.25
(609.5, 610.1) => 1.05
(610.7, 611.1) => 1.15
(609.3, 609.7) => 1.08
